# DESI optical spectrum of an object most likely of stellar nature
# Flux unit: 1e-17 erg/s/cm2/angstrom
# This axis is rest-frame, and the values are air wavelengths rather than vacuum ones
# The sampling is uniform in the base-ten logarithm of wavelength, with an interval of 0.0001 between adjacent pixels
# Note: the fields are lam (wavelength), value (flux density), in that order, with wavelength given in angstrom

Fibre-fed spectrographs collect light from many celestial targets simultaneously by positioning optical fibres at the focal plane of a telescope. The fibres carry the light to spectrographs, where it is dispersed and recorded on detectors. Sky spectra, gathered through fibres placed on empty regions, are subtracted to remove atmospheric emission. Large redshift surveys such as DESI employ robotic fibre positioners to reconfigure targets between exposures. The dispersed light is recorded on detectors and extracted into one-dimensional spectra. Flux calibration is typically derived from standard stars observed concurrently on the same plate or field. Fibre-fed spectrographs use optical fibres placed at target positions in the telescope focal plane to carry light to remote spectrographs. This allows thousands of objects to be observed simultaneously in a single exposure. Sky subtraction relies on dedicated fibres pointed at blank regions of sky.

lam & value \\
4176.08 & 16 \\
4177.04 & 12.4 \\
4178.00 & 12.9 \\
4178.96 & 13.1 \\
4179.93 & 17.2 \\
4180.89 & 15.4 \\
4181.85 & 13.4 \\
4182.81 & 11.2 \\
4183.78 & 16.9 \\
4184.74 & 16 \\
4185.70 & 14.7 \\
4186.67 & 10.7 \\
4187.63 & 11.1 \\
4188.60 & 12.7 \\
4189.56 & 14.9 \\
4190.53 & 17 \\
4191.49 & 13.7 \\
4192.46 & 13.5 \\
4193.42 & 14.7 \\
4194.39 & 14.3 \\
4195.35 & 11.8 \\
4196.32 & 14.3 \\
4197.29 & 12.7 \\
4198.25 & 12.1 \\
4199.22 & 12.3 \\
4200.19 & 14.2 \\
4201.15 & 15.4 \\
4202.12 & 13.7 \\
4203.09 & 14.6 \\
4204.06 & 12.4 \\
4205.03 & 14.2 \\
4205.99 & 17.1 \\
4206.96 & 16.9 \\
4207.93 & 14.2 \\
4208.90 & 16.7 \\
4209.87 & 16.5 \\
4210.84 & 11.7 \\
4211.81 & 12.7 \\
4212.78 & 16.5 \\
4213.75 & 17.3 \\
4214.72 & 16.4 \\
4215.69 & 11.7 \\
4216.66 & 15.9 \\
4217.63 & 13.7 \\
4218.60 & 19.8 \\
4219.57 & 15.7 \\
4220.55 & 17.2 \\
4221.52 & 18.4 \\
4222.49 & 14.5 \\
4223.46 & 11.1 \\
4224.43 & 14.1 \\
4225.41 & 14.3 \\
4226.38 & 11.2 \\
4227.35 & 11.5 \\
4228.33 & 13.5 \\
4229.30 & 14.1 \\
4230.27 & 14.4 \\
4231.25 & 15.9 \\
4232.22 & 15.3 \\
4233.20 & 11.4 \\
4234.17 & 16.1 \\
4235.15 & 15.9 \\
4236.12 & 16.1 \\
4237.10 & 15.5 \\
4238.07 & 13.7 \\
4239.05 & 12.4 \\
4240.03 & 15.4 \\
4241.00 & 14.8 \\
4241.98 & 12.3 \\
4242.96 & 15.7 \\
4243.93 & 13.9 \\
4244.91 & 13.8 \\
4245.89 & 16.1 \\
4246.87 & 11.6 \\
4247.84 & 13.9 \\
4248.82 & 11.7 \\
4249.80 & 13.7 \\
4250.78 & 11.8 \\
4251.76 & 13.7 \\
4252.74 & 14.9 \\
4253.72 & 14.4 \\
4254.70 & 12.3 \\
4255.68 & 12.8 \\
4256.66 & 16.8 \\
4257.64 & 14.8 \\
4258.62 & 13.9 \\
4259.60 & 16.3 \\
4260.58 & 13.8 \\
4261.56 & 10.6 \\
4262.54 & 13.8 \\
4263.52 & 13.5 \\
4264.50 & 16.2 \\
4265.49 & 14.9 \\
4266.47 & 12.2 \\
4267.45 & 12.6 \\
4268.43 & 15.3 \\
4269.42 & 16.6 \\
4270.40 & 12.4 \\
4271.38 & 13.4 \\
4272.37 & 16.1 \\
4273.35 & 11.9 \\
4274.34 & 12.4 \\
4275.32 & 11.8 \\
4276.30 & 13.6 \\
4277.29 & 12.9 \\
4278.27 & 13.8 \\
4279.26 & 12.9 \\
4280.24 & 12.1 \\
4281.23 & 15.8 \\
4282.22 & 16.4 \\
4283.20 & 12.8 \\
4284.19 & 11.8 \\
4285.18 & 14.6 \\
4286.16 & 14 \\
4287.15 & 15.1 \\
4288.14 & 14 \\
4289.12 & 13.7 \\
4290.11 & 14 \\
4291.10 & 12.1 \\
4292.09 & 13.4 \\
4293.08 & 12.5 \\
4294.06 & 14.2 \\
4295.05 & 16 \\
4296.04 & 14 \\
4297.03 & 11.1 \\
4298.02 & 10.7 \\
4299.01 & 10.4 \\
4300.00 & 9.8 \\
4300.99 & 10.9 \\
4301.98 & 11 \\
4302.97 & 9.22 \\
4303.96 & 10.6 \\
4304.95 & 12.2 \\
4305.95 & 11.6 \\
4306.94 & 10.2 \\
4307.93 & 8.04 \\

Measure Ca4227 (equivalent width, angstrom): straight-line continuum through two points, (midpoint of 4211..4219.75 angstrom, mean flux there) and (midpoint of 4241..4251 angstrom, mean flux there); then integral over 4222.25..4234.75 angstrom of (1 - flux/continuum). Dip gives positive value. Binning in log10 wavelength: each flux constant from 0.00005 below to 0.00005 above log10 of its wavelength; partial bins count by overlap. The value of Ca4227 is 0.8 angstrom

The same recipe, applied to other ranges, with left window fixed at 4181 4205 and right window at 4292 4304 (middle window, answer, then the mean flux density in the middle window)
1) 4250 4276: -2.8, 13.8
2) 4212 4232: -2.5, 14.8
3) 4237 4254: -1.4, 13.8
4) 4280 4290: -1.7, 14.1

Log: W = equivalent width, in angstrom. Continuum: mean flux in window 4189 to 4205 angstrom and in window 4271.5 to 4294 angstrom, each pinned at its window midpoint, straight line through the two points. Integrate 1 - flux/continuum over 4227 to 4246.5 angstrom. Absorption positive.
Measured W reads -1.0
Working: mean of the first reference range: 13.9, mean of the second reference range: 13.5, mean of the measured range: 14.4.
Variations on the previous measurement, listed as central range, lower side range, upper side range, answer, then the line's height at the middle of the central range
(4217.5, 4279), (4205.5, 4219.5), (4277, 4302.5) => 1.2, 14.4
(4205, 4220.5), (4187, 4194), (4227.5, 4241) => -1.4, 14.2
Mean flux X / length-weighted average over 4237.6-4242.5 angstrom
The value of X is 13.7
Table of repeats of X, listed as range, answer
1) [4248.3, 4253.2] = 13.1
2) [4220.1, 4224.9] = 15.1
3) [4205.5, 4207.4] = 17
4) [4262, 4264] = 13.6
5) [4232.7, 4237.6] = 15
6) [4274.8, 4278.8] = 13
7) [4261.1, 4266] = 13.8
